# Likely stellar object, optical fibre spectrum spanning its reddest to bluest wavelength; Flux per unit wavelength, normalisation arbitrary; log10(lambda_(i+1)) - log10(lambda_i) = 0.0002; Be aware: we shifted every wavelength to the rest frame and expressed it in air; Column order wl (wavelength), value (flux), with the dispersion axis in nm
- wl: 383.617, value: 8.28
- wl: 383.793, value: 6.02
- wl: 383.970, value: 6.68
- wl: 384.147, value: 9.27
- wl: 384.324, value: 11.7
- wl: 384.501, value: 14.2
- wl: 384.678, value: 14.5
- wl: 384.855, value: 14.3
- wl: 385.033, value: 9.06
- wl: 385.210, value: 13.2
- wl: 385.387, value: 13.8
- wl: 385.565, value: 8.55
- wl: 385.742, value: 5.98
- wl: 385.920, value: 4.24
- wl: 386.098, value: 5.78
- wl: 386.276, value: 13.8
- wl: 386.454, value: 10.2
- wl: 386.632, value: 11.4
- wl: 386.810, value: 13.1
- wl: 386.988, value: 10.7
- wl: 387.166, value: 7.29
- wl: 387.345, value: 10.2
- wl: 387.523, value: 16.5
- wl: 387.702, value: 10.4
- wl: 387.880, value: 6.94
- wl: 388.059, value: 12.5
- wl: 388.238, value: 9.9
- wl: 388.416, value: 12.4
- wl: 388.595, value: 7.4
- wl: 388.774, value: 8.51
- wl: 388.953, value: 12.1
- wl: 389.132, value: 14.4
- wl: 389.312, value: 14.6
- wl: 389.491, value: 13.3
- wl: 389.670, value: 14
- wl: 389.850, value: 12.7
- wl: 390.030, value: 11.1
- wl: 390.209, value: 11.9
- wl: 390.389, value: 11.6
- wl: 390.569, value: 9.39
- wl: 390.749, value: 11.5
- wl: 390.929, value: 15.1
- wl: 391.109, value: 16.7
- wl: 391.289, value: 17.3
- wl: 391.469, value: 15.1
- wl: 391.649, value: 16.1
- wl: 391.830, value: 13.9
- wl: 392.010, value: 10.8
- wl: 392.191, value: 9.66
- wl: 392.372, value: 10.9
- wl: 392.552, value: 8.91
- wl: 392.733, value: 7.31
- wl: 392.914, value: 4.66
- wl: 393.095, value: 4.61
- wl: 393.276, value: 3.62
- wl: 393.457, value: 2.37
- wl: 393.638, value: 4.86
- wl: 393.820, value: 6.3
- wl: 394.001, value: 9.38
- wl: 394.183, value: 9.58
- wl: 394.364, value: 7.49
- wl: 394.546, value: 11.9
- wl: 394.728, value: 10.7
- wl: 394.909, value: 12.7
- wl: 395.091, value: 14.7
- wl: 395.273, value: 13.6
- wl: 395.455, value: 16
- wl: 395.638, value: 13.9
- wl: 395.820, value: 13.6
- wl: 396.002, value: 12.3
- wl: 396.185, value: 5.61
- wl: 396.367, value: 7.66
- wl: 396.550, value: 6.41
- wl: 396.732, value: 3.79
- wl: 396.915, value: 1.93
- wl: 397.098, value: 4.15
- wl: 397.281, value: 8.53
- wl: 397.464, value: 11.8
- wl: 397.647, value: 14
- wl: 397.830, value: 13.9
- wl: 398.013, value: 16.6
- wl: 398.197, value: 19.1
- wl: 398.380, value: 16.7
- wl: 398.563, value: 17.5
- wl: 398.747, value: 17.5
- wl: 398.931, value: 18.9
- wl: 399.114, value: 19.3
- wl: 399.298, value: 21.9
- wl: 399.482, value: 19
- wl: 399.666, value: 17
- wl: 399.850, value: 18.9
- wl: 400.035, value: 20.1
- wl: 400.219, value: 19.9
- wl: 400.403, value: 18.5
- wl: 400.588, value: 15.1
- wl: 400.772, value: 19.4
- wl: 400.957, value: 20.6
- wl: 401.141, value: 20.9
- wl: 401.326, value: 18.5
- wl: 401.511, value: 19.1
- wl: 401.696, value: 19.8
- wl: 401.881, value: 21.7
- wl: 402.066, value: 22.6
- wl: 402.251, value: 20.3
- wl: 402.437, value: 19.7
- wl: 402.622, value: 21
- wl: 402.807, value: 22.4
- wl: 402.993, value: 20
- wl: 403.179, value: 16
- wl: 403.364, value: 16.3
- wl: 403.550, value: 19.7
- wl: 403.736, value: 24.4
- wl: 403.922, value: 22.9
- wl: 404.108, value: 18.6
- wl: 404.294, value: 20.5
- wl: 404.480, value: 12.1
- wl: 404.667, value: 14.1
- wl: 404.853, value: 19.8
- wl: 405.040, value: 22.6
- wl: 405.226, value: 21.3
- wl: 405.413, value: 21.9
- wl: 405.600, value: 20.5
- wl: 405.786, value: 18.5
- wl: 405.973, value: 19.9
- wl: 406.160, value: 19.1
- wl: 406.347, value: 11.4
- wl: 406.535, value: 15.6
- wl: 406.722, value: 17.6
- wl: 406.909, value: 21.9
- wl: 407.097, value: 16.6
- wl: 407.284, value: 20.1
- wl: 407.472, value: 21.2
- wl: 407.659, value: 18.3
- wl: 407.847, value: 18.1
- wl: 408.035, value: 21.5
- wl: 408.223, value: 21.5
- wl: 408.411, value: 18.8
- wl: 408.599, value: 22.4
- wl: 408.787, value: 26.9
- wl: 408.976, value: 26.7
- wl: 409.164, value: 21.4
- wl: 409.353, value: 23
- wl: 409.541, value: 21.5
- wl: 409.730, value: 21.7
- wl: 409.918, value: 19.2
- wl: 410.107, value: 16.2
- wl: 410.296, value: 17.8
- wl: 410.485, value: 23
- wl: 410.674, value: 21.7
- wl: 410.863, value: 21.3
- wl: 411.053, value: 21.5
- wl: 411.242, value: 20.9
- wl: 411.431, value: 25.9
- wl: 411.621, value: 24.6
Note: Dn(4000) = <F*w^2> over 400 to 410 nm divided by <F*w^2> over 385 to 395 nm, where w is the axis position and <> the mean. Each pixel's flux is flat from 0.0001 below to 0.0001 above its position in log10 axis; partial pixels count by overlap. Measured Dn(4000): 2.04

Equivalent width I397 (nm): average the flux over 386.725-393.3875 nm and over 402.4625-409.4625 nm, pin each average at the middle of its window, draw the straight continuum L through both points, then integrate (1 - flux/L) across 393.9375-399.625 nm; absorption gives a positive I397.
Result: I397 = 0.90 nm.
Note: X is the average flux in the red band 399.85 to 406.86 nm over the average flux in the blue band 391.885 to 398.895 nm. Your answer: 1.88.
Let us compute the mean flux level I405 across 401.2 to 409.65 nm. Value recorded 20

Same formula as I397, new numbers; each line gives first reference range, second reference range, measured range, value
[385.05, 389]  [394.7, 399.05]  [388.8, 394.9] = 0.21 nm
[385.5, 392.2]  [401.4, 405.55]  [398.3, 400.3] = -0.15 nm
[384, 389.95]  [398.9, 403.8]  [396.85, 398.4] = 0.51 nm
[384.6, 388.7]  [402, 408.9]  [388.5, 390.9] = 0.03 nm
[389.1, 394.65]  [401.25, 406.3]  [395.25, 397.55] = 0.80 nm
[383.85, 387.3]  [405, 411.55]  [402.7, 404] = -0.14 nm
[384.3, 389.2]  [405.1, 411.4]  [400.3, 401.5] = -0.12 nm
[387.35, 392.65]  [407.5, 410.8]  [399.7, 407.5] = -0.33 nm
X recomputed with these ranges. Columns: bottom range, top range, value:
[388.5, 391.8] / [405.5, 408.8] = 1.49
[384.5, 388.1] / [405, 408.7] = 1.82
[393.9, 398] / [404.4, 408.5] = 1.83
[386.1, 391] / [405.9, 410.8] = 1.75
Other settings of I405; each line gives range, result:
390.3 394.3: 9.96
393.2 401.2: 13.1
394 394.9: 10.1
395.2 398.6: 11.3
